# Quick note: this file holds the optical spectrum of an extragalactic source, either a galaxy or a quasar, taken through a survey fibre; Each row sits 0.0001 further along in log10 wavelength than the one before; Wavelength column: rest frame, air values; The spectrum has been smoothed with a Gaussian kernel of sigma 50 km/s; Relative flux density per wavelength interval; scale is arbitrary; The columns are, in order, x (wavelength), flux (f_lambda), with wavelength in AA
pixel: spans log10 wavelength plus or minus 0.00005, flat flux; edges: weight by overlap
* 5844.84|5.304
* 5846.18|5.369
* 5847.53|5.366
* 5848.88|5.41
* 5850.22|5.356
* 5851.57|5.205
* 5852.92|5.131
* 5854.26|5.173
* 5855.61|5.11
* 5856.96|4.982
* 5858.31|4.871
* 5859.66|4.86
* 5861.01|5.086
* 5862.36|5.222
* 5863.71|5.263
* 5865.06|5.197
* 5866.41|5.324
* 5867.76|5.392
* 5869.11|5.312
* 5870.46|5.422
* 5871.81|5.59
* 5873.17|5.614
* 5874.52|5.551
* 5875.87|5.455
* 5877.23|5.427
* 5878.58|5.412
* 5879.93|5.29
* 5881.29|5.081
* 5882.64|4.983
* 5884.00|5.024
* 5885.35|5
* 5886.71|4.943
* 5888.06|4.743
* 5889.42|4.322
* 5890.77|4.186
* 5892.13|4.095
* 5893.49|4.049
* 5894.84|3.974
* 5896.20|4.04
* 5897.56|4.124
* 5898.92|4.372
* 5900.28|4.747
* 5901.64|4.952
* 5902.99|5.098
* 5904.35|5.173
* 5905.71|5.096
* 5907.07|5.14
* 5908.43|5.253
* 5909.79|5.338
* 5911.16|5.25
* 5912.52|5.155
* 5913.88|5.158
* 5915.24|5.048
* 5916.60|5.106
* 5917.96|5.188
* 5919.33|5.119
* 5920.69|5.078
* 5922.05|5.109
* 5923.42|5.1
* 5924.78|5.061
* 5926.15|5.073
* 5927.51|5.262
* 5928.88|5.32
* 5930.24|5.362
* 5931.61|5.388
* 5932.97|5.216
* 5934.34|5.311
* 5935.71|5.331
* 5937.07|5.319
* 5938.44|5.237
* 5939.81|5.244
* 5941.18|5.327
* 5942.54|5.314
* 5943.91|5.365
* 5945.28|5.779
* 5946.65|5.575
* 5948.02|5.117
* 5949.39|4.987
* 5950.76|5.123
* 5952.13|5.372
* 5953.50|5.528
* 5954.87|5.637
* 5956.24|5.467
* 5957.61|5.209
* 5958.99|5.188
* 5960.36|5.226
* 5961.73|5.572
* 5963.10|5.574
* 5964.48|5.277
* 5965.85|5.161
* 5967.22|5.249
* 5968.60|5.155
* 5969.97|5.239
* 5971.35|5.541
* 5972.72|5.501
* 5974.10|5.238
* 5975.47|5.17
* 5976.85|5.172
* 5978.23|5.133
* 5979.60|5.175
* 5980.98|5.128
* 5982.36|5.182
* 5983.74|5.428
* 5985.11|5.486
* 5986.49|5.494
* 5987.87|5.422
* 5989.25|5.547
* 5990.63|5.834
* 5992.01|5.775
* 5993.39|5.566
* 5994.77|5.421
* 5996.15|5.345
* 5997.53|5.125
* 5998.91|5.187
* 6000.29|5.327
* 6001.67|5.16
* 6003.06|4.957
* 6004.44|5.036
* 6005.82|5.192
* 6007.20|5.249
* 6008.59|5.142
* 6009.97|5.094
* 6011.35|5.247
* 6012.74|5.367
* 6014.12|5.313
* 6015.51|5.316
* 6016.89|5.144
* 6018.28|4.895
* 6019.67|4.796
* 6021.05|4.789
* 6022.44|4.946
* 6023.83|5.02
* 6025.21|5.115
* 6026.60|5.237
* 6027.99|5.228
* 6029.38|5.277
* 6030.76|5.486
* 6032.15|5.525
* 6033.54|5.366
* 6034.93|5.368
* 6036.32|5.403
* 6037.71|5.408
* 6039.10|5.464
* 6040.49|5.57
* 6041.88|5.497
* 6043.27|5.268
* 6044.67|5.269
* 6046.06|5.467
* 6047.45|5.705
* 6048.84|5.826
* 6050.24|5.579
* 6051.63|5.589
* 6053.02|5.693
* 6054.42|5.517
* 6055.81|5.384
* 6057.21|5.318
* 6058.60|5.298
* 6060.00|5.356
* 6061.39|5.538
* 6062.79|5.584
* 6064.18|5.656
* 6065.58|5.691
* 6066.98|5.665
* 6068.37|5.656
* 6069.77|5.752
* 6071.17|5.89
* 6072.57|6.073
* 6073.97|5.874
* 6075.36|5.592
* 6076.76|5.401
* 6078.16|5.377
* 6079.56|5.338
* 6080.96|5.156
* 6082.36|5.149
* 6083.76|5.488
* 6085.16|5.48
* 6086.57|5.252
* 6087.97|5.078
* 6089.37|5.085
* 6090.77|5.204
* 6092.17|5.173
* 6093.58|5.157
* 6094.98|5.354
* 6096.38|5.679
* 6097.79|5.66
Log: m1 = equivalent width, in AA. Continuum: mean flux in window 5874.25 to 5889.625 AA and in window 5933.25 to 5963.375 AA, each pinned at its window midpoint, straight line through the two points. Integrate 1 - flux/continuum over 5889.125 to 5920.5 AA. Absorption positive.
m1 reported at 2.4 AA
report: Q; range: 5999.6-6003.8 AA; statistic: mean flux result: 5.14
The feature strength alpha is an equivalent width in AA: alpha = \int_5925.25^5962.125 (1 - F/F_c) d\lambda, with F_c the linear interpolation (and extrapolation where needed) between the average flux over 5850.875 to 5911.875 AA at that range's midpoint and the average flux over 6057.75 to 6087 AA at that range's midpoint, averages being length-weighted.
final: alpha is -1.1 AA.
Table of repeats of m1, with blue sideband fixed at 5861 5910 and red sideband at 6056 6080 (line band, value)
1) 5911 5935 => -0.37 AA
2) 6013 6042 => 1.13 AA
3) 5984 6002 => -0.36 AA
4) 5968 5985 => 0.06 AA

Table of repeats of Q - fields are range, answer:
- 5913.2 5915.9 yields 5.11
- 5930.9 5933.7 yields 5.3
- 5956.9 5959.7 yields 5.19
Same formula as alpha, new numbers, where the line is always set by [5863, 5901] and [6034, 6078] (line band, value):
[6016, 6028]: 0.93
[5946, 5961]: -0.37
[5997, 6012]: 0.60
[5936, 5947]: -0.53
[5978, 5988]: -0.03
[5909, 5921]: -0.28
